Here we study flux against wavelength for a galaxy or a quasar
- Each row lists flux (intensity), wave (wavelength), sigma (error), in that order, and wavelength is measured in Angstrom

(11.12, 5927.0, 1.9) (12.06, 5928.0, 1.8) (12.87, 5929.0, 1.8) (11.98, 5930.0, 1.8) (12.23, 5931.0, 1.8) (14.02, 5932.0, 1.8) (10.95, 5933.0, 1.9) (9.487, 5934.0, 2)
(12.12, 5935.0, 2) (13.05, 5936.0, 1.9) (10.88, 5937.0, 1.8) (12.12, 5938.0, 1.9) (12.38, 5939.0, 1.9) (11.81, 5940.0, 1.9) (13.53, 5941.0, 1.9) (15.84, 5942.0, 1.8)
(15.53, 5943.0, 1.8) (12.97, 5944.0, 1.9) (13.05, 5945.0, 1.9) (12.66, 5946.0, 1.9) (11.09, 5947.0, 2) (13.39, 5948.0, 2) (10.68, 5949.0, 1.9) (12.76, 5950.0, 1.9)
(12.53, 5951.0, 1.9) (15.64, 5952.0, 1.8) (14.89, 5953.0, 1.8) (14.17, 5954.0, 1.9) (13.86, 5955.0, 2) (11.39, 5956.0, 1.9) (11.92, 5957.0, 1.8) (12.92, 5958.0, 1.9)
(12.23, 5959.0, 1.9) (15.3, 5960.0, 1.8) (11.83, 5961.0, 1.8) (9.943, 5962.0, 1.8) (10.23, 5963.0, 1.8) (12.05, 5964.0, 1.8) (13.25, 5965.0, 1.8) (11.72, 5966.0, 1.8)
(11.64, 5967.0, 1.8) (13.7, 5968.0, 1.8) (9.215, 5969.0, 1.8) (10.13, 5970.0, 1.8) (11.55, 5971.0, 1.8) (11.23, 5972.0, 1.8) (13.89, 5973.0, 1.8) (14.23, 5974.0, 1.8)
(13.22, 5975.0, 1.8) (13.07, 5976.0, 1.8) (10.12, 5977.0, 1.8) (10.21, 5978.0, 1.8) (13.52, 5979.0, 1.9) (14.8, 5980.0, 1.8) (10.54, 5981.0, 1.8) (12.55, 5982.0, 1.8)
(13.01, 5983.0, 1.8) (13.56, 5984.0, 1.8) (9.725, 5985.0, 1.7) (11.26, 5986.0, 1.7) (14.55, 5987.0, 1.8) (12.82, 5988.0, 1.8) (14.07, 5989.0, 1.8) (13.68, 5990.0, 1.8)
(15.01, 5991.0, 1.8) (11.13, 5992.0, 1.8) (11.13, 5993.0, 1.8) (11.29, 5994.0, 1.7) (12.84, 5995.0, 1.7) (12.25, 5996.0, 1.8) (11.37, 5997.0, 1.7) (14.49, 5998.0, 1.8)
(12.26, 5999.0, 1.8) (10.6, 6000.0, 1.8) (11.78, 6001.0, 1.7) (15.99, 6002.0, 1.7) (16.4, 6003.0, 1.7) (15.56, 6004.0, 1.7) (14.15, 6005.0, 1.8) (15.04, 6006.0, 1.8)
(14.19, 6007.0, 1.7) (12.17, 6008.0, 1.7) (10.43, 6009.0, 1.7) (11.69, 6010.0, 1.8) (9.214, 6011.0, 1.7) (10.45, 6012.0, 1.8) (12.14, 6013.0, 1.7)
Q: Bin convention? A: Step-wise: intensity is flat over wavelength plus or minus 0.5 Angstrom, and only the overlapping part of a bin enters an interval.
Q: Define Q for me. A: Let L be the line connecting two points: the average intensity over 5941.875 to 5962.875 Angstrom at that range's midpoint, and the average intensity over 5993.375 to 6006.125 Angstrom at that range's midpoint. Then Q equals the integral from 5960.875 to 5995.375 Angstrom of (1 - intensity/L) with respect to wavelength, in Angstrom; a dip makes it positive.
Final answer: 2.5 Angstrom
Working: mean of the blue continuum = 13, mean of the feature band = 12.2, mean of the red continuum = 13.3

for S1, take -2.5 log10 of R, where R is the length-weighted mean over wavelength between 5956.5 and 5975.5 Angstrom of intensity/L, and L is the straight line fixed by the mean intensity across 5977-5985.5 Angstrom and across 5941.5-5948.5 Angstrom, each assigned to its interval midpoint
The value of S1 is 0.05 mag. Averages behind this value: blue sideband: 13.5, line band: 12.1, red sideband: 12.1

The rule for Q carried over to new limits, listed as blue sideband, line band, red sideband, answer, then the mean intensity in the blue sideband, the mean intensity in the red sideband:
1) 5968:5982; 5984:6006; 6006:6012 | -2.15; 12.1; 11.7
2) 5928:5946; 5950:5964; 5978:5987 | -0.33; 12.6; 12.4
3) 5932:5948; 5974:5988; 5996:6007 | 0.98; 12.6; 13.7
